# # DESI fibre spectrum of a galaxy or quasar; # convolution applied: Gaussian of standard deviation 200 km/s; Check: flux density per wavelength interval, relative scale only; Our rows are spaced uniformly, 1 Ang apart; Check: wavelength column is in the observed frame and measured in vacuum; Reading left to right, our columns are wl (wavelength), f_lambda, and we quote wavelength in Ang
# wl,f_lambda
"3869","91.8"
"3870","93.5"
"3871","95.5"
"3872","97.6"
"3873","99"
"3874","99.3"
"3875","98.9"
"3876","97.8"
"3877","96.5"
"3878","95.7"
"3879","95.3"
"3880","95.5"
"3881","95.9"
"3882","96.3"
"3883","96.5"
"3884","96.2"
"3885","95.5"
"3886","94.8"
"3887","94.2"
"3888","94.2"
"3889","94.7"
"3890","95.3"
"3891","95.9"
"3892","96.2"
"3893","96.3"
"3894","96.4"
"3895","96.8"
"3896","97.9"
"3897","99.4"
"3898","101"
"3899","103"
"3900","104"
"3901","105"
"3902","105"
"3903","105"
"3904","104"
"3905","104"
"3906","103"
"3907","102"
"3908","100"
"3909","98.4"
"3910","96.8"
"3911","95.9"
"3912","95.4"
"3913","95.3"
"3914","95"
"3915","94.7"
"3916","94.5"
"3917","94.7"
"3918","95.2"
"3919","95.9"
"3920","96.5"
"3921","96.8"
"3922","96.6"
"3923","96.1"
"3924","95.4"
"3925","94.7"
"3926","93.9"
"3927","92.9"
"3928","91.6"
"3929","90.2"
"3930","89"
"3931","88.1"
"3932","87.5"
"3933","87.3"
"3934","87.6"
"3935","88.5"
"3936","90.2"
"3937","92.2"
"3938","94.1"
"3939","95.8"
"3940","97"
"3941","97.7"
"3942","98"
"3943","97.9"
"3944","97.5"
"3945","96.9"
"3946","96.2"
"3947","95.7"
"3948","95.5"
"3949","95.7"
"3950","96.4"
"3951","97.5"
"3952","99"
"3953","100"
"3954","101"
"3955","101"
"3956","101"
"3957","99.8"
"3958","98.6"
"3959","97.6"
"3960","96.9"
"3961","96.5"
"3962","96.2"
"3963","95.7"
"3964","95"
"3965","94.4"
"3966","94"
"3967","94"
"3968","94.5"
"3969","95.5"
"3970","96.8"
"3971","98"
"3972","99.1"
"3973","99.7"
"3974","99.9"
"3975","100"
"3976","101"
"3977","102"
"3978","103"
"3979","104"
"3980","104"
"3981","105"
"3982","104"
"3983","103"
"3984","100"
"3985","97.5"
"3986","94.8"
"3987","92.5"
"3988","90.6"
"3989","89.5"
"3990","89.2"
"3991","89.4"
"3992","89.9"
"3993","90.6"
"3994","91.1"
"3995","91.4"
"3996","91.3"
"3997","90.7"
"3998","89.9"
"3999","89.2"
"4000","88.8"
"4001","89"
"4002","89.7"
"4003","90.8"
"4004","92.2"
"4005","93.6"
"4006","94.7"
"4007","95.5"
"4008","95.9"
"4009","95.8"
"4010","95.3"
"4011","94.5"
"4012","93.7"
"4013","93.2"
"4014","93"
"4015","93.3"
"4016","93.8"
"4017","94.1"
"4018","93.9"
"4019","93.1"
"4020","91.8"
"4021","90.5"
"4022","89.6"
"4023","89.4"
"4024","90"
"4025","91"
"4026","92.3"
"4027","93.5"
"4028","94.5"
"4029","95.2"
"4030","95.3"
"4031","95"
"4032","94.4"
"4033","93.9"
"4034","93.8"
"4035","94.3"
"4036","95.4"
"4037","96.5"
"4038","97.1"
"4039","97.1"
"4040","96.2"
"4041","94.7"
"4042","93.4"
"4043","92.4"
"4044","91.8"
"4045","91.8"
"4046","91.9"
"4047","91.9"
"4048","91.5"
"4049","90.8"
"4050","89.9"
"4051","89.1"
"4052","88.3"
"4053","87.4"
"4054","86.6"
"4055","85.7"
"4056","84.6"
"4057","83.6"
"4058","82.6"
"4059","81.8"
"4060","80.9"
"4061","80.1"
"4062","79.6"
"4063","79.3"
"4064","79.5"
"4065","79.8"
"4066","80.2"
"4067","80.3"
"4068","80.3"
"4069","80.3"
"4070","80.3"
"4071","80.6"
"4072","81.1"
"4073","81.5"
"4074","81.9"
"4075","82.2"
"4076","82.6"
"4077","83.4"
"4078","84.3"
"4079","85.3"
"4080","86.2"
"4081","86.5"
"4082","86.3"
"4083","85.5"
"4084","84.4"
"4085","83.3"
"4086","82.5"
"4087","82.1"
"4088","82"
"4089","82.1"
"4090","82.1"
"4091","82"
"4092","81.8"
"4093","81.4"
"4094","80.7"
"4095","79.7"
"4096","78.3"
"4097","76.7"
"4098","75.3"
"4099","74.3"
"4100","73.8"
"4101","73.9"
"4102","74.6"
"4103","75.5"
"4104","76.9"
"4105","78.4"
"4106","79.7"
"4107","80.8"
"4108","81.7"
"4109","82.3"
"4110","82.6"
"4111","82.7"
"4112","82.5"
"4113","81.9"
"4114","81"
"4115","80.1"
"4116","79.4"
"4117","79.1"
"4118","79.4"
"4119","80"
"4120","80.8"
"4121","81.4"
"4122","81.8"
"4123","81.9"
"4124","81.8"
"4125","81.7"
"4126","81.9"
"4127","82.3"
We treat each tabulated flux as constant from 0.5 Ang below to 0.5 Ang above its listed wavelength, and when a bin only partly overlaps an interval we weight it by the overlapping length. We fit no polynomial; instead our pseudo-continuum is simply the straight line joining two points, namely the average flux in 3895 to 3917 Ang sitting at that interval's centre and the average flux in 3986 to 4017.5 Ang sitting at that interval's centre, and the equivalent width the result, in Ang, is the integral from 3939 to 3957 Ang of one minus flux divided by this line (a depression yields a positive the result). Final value -0.28 Ang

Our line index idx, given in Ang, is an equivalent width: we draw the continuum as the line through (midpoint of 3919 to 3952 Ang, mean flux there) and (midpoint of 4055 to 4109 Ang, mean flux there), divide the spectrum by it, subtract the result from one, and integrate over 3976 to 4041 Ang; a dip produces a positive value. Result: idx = -5.0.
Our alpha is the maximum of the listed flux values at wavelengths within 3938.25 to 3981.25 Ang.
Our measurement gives 105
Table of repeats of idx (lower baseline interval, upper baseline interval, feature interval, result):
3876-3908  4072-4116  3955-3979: -1.6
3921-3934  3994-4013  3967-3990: -1.6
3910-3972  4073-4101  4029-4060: -2.0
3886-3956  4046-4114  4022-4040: -1.6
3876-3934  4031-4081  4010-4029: -0.7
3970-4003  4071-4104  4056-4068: 0.5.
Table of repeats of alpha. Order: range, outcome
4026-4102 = 97.1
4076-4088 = 86.5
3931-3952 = 99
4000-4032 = 95.9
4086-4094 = 82.5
